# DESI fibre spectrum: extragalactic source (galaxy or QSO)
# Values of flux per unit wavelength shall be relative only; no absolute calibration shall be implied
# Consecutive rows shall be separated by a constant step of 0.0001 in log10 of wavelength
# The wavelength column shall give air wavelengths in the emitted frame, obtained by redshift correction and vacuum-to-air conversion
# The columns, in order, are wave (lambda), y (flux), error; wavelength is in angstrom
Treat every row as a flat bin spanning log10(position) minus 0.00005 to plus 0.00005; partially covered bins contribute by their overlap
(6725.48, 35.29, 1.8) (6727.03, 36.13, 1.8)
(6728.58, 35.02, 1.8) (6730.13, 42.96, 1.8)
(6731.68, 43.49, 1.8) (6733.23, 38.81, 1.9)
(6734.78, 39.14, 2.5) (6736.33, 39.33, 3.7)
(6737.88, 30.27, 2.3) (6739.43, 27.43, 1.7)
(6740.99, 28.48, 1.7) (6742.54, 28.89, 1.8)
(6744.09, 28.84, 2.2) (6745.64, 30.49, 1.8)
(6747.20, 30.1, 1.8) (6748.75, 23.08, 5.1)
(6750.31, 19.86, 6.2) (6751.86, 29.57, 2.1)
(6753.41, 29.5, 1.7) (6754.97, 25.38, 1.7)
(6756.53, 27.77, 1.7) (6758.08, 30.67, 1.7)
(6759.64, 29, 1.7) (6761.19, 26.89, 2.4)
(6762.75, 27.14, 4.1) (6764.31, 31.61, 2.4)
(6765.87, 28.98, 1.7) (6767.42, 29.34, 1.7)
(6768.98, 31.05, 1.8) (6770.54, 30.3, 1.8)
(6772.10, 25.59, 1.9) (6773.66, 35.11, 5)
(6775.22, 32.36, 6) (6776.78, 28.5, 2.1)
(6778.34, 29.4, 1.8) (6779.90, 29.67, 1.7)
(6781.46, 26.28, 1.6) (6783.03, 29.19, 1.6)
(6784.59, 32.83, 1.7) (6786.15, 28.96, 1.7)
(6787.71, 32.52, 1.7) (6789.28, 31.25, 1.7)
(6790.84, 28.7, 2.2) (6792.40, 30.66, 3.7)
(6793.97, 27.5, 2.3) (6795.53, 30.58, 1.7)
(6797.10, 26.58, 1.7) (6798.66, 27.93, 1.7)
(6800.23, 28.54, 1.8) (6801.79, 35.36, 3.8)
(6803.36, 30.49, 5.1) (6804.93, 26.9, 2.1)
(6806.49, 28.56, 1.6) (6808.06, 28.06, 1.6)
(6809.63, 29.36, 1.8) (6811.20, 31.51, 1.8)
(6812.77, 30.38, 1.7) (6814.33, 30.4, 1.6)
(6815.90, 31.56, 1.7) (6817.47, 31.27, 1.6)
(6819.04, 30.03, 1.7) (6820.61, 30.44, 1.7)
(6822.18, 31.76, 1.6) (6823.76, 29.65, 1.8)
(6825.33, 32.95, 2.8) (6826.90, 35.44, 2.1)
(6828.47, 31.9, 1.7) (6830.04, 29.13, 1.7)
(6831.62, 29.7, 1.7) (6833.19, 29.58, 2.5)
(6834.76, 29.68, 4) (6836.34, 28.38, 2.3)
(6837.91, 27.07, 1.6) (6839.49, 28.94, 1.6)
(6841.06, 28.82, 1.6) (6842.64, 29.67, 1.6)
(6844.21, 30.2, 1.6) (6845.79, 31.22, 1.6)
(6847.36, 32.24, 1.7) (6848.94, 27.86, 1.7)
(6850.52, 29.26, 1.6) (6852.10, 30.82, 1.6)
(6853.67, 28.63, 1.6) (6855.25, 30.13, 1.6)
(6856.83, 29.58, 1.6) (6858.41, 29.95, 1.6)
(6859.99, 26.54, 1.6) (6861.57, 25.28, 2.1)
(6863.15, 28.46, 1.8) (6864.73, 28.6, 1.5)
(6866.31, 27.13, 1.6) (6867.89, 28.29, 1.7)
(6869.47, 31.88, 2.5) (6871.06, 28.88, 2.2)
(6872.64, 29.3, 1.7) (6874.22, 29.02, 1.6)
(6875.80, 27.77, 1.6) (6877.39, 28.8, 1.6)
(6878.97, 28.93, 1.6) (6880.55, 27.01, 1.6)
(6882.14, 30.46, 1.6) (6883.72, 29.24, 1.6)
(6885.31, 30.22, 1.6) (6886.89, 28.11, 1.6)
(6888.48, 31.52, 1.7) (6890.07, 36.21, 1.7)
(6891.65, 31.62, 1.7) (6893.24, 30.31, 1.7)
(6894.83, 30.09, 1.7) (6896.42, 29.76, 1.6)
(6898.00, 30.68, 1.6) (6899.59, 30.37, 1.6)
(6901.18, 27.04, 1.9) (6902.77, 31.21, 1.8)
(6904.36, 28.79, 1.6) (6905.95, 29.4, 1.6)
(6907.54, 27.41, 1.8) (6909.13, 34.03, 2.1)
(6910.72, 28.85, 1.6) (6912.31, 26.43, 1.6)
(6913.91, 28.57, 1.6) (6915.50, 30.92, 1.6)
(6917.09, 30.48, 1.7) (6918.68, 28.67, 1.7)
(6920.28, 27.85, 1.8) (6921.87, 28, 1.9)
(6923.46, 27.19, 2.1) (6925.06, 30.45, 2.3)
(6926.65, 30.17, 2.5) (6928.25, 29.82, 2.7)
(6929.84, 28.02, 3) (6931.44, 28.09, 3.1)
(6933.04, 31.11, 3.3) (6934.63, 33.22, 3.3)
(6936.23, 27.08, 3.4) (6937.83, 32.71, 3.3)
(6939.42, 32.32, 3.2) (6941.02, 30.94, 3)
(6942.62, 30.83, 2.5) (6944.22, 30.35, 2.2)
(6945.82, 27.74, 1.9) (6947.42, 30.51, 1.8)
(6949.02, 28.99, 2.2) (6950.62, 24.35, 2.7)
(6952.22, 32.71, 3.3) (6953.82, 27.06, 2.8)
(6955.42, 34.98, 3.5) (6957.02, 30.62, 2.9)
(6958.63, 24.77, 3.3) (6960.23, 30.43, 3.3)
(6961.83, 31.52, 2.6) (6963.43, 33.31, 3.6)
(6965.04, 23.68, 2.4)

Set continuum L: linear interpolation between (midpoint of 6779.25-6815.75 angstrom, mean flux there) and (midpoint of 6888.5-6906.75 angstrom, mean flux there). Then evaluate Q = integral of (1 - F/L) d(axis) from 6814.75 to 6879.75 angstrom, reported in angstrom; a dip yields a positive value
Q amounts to 1.0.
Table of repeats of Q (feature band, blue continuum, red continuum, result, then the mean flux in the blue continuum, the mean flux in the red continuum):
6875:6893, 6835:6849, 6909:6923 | -0.5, 29.5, 29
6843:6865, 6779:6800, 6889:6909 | 0.6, 29.4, 30.4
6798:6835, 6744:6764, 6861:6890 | -2.8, 27.6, 29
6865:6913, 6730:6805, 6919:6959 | 0.3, 30.2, 29.6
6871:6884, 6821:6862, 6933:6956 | 0.5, 29.8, 30.3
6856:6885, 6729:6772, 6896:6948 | 1.3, 30.6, 29.7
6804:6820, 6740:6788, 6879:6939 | -0.3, 28.9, 29.8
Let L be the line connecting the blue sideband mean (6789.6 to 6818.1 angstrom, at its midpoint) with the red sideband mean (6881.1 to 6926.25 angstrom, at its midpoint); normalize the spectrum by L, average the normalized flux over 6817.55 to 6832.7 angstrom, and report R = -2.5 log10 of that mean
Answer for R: -0.05 mag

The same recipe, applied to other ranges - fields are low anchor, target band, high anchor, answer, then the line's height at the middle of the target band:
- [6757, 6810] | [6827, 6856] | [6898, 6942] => -0.006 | 29.6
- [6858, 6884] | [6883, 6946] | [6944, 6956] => -0.032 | 29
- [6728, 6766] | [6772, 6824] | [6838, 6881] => 0.002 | 30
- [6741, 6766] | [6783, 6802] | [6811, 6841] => -0.023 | 29.3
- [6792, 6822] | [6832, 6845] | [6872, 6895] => 0.029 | 29.9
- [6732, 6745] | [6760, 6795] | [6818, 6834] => 0.085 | 32.1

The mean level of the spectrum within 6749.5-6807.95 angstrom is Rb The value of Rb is 29.2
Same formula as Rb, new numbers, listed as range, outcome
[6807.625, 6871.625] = 29.8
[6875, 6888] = 28.9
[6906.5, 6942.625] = 29.7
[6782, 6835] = 30.3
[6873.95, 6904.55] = 29.9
